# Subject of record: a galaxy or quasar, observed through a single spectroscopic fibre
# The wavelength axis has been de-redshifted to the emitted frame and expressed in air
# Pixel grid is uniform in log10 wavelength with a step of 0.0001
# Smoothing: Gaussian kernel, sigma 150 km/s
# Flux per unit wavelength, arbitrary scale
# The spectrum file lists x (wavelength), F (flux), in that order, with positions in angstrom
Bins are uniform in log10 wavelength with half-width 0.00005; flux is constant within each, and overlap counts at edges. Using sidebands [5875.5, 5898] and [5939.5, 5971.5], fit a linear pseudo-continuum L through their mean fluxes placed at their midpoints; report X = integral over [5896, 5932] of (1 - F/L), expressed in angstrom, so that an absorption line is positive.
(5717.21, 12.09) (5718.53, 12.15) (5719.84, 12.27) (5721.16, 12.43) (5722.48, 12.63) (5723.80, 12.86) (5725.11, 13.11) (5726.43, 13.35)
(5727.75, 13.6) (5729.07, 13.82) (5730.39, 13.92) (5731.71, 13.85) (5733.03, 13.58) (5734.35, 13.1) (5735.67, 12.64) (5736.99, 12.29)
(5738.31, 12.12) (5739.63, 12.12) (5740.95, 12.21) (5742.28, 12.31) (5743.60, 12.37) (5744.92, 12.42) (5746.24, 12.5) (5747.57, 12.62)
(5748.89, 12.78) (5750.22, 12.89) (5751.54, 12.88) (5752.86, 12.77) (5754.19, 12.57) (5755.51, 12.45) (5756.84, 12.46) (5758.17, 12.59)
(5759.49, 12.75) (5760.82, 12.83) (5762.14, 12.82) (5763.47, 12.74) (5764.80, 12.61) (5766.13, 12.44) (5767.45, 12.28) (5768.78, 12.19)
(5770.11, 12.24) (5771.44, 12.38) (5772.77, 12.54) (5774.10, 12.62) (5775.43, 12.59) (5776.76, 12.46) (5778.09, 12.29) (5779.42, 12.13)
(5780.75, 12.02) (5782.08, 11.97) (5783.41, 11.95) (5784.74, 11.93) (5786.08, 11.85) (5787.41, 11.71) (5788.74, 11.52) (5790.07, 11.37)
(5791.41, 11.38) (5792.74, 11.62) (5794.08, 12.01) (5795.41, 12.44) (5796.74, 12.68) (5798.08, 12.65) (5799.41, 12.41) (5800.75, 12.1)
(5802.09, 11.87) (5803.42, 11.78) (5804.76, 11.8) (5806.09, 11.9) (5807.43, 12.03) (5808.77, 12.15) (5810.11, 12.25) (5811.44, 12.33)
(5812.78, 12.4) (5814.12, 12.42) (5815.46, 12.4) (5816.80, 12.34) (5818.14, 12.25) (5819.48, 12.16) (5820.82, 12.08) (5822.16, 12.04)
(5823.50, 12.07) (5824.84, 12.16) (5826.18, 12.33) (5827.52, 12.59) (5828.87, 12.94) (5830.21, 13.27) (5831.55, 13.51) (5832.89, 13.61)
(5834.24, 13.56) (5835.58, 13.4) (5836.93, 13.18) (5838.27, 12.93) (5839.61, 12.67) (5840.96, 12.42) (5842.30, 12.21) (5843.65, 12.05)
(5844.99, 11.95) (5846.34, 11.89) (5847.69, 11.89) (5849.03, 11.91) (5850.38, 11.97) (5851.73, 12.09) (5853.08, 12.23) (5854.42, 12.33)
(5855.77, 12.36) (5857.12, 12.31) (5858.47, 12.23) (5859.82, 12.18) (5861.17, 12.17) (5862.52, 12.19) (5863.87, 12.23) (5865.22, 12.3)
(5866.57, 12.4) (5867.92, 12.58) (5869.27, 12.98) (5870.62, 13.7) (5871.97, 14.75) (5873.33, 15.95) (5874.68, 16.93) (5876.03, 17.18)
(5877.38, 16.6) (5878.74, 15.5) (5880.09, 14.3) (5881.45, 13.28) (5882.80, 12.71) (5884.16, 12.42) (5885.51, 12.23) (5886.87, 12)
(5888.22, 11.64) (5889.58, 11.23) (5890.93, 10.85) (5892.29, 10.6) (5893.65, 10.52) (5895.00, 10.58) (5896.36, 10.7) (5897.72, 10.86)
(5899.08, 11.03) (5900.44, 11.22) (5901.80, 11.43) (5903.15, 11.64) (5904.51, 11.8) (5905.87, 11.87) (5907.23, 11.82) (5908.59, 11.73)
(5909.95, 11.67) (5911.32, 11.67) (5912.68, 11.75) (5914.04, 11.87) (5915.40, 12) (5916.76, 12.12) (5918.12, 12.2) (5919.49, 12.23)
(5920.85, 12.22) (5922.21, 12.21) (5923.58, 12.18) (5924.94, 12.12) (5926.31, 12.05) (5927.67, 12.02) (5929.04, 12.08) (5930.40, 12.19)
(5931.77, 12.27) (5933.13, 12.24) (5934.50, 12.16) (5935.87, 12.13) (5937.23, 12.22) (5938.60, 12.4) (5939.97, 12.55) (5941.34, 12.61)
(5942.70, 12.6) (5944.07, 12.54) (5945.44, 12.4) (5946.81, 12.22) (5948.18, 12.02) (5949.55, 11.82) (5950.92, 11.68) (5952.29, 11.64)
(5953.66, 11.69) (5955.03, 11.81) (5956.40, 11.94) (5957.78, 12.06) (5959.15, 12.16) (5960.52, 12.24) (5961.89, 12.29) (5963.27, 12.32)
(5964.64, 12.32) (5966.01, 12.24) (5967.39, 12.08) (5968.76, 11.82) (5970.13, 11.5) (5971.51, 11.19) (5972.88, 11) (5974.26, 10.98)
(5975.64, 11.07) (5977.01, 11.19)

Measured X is 1.6 angstrom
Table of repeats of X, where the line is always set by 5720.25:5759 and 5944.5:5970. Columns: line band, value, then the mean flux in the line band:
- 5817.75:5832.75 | -0.05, 12.5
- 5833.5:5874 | -0.78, 12.6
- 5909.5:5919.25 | 0.21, 11.9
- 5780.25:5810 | 1.50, 12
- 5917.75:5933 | -0.02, 12.2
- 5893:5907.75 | 1.22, 11.2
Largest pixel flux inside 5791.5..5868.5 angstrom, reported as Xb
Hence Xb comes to 13.61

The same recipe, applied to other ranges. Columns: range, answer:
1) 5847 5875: 16.93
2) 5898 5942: 12.61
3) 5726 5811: 13.92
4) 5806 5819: 12.42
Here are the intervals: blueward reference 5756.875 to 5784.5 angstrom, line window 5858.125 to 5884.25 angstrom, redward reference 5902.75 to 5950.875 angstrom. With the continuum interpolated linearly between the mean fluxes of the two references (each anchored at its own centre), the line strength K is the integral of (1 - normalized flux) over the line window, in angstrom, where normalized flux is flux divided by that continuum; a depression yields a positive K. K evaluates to -3.4 angstrom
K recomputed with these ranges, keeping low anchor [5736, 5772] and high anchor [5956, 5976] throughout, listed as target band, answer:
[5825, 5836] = -0.8 angstrom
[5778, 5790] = 0.5 angstrom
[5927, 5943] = -0.5 angstrom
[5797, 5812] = 0.3 angstrom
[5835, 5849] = -0.2 angstrom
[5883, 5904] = 1.3 angstrom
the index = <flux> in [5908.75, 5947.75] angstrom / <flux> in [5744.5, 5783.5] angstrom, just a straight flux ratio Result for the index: 0.97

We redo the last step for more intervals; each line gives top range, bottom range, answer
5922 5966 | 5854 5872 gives 0.97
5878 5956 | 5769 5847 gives 0.97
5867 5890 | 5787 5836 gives 1.13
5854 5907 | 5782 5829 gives 1.04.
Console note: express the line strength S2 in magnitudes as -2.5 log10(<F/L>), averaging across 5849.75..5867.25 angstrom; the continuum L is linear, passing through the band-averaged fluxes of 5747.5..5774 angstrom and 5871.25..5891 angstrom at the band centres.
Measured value 0.121 mag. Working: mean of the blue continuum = 12.6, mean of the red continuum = 13.9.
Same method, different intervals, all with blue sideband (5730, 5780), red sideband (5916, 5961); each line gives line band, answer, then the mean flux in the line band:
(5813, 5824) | 0.02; 12.2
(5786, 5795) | 0.08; 11.7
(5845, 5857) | 0.03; 12.1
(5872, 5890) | -0.15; 14.1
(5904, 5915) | 0.04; 11.8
